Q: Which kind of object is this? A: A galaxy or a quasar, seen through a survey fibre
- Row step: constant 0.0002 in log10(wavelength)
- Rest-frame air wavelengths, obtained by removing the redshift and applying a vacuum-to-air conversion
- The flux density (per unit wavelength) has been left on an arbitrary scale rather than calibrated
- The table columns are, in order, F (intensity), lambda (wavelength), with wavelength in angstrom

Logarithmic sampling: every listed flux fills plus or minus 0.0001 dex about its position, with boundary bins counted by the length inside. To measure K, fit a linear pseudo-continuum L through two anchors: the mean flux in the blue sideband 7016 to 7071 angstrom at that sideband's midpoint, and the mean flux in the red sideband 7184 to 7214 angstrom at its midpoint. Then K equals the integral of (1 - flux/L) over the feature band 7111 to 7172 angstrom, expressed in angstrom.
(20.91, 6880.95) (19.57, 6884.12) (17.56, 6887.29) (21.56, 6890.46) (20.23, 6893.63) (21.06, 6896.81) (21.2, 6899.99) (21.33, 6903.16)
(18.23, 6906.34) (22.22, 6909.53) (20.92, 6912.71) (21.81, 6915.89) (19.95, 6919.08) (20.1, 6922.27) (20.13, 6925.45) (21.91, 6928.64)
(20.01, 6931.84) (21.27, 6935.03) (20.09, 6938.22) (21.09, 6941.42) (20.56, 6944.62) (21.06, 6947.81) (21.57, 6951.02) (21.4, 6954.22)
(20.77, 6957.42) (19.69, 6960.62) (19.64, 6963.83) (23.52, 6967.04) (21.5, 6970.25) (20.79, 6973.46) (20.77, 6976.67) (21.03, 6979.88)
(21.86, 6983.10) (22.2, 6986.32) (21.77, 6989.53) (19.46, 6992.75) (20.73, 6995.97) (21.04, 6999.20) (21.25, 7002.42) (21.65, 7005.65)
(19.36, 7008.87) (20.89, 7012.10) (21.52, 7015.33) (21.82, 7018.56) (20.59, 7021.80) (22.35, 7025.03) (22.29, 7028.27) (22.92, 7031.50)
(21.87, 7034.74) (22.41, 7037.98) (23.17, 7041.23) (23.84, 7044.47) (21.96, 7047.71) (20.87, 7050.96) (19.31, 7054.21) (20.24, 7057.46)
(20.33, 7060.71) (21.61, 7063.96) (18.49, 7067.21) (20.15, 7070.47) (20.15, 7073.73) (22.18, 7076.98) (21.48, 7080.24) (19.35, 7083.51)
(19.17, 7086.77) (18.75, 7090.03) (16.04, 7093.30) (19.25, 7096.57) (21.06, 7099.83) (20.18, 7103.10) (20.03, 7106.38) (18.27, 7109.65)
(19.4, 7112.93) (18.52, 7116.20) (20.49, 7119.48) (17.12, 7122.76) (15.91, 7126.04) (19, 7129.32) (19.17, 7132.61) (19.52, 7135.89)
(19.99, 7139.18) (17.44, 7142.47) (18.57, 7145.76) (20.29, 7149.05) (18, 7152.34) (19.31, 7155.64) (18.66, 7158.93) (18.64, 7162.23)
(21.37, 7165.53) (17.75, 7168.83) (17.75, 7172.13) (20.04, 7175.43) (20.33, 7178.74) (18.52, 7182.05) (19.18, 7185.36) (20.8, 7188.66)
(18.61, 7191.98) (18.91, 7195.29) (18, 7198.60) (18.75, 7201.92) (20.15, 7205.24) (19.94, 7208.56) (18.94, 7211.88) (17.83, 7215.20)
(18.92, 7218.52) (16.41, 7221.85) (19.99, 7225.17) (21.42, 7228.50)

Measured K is 3.8 angstrom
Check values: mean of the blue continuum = 21.4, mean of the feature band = 18.8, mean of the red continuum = 19.2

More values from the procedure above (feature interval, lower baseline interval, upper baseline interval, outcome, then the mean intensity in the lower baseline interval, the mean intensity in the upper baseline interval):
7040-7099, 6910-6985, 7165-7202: -1.0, 21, 19.1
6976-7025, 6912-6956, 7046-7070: -1.2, 20.8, 20.4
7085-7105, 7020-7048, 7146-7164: 1.5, 22.4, 19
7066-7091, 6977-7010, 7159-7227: 0.2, 21.1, 19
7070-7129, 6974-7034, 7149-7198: 2.4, 21.3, 19.2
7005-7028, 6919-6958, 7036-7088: -0.4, 20.8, 20.9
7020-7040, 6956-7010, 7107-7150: -1.8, 21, 18.8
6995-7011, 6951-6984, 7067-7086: 0.0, 21.1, 20.4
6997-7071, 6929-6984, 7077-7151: -4.6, 21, 19.1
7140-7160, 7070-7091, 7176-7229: 0.9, 20.2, 19.1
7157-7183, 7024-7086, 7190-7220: 0.4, 21.3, 18.9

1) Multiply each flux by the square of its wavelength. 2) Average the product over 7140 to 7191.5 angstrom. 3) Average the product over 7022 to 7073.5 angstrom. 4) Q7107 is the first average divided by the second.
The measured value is 0.92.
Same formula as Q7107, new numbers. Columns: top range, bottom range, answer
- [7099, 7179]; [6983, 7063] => 0.92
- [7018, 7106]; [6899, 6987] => 1.03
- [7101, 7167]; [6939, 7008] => 0.94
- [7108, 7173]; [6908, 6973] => 0.95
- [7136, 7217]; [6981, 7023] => 0.95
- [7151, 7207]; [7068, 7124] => 1.00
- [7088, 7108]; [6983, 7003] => 0.94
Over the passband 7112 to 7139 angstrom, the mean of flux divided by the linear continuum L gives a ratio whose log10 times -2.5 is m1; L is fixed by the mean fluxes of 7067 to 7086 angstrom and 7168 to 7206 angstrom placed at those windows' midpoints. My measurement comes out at 0.062 mag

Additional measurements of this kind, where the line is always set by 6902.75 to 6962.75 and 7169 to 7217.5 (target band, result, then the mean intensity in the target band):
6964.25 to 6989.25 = -0.059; 21.6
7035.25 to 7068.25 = -0.069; 21.3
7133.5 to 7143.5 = 0.019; 19.1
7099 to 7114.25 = -0.005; 19.7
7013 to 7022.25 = -0.061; 21.4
